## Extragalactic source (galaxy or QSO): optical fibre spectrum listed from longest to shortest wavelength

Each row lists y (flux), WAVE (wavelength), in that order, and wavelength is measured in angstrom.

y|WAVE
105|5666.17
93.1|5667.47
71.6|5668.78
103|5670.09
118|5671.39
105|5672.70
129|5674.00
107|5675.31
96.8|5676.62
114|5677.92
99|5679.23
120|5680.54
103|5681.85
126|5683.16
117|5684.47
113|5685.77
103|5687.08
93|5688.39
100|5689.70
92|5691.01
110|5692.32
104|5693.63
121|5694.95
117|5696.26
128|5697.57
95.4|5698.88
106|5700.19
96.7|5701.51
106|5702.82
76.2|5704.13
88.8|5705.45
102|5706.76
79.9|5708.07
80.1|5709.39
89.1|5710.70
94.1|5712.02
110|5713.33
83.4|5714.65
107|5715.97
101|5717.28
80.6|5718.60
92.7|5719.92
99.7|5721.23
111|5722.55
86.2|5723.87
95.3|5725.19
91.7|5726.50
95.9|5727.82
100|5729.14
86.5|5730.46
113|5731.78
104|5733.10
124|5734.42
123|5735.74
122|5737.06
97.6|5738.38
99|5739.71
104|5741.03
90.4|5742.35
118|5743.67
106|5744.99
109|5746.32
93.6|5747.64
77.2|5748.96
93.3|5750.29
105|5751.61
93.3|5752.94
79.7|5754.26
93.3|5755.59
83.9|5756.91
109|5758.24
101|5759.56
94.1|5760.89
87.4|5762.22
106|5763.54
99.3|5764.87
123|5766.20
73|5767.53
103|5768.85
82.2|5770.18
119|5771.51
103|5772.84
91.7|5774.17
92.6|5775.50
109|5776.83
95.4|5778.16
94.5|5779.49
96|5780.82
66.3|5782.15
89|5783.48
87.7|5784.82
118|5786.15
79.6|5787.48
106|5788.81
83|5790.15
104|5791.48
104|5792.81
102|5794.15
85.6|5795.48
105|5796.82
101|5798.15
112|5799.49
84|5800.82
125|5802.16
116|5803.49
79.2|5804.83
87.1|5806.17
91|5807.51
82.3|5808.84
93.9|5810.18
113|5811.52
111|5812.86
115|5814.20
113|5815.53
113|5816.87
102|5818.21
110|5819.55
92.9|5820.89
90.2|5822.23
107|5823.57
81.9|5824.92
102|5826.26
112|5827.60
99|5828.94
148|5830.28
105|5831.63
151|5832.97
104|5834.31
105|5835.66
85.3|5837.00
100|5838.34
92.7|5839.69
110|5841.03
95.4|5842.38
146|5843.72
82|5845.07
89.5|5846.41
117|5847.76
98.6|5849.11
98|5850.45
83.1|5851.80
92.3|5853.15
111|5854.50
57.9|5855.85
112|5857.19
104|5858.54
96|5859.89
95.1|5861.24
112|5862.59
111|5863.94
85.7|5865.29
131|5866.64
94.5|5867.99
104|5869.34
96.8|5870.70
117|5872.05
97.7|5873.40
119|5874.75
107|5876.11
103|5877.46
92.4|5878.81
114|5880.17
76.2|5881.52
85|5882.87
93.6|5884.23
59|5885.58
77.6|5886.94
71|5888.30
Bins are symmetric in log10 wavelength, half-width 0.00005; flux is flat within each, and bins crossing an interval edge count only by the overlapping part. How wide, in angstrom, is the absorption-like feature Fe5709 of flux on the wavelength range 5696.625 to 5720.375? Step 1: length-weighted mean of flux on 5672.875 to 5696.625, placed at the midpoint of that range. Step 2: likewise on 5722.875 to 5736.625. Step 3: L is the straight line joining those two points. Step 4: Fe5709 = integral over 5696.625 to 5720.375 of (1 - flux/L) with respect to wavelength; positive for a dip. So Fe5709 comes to 2.2 angstrom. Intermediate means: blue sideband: 109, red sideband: 103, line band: 95.7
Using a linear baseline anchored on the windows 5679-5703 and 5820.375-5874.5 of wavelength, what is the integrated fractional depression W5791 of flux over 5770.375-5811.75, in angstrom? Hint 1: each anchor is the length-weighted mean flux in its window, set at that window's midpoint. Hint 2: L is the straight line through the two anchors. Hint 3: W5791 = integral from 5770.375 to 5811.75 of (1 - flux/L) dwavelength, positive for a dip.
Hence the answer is 3.1 angstrom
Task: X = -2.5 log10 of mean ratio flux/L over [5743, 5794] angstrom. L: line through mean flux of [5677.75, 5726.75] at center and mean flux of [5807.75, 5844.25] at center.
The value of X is 0.08 mag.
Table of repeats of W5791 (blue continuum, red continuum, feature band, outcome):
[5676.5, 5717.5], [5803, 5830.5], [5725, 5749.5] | -0.2 angstrom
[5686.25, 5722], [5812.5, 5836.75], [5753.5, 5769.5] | 1.1 angstrom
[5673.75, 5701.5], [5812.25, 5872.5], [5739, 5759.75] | 1.9 angstrom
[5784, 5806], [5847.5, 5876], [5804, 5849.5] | -1.6 angstrom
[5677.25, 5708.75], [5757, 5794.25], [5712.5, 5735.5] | 0.5 angstrom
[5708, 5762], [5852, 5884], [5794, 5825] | -0.5 angstrom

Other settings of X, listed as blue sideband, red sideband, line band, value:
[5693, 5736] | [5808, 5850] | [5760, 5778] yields 0.04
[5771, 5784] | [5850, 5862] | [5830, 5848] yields -0.15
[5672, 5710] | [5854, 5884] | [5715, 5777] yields 0.04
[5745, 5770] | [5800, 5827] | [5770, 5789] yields 0.03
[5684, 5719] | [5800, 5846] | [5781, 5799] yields 0.09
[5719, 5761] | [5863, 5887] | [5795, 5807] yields 0.00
